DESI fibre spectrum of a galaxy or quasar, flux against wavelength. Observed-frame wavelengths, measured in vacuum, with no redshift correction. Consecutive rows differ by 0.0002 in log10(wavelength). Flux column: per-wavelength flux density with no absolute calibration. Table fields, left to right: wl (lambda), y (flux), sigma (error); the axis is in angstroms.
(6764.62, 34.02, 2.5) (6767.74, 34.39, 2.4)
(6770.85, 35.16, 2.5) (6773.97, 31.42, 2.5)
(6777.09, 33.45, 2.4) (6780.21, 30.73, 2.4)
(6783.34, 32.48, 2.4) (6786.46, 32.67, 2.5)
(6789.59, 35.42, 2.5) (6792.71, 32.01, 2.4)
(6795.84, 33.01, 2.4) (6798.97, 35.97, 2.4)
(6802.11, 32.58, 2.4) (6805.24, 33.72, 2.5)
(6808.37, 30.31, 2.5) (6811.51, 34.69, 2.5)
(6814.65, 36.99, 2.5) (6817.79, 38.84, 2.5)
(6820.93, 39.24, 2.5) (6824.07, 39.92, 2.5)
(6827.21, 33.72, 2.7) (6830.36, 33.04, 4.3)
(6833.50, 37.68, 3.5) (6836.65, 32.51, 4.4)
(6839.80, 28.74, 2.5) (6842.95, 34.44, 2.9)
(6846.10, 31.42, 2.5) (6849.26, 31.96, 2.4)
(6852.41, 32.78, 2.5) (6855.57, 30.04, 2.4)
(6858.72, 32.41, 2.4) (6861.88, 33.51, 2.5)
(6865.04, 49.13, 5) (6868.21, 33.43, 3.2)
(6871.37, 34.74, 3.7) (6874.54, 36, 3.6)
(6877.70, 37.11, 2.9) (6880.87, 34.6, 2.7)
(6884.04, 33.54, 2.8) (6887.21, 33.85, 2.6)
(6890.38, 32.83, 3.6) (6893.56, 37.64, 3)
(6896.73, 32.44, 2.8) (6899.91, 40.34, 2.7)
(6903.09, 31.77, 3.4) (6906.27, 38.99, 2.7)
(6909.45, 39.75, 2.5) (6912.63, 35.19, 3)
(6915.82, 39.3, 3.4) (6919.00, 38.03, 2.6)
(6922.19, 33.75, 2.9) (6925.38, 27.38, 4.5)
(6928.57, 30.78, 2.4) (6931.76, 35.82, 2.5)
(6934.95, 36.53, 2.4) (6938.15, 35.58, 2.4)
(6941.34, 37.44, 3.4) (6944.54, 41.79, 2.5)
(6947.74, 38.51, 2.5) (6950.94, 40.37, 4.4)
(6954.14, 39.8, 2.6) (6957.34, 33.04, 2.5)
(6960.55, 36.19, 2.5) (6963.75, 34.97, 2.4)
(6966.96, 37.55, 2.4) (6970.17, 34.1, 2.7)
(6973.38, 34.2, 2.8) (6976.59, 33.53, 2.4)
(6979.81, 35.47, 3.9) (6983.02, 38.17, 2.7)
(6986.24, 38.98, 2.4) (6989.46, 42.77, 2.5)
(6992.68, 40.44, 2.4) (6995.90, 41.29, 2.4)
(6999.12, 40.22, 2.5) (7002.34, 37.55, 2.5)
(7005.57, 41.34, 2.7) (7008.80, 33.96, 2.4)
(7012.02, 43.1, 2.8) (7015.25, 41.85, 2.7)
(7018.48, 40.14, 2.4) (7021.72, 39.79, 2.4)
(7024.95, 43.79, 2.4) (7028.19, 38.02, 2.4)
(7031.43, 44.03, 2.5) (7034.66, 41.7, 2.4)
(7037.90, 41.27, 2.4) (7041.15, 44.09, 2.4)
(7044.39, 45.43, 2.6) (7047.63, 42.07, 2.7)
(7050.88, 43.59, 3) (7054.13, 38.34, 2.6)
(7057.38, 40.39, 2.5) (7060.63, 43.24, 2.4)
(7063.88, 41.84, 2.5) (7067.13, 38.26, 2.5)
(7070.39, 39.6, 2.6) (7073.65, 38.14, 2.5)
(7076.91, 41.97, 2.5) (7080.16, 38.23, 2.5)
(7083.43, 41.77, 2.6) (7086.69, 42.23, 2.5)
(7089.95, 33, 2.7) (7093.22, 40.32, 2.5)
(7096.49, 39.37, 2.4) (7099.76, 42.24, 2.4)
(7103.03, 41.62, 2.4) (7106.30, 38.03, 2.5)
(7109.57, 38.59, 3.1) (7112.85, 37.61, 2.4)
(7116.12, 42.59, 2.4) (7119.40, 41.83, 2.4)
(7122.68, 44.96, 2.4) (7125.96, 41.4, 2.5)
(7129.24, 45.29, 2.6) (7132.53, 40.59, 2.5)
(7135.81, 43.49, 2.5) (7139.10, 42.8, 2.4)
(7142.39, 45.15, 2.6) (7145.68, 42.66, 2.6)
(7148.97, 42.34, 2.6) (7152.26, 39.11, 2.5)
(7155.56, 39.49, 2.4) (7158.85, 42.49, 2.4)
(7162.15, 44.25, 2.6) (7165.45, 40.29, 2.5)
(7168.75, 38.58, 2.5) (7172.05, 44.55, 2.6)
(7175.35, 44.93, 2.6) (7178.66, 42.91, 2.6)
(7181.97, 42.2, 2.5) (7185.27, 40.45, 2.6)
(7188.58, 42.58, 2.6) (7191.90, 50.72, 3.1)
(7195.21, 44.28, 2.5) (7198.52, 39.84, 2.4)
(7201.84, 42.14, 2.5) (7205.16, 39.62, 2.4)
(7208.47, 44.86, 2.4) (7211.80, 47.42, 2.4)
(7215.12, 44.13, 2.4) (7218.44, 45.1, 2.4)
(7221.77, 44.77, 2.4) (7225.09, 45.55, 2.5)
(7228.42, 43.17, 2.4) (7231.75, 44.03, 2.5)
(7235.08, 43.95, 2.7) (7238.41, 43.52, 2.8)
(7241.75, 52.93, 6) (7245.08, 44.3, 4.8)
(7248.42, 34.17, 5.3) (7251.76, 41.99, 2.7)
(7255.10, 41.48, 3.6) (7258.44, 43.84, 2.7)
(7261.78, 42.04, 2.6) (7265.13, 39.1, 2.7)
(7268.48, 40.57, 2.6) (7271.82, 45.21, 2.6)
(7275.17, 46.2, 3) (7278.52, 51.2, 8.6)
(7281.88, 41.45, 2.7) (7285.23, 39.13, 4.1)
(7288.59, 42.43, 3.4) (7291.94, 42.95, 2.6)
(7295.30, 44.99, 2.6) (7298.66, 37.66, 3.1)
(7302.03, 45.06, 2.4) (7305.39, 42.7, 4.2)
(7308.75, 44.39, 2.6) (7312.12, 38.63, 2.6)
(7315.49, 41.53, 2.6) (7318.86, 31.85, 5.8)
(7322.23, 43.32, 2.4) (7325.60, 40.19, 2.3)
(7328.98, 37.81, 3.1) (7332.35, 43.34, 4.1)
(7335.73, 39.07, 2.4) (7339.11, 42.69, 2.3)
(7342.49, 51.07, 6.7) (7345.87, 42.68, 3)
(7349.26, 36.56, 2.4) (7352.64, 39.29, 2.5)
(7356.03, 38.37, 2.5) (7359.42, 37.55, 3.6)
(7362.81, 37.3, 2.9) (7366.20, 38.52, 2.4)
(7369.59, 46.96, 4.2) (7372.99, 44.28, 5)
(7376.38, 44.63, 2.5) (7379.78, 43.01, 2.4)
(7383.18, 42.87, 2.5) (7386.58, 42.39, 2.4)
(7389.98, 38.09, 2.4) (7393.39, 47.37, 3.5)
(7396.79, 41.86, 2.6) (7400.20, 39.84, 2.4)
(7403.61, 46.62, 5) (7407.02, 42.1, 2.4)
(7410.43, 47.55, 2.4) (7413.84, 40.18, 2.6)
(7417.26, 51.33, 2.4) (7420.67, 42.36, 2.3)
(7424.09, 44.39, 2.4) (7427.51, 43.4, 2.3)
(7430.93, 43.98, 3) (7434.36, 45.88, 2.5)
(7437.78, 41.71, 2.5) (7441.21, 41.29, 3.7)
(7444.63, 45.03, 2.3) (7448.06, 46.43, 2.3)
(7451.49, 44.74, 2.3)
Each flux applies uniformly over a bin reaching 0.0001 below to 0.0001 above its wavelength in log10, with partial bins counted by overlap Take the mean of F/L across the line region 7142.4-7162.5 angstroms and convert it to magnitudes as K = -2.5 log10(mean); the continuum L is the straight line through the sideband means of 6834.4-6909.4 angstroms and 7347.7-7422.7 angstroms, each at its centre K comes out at -0.082 mag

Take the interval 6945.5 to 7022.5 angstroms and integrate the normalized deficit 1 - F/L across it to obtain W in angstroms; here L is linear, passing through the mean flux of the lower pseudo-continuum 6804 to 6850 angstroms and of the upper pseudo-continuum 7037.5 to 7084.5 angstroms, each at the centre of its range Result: 1.5 angstroms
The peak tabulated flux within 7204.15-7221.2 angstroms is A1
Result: 47.42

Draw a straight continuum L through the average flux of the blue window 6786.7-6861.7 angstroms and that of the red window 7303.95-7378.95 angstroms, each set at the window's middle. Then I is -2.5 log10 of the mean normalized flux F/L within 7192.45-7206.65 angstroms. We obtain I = -0.08 mag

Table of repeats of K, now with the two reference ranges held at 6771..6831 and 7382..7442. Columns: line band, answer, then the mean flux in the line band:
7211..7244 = -0.117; 45.4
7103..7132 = -0.060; 41.3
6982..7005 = -0.080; 40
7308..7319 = 0.064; 39.6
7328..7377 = 0.034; 41.3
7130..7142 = -0.091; 42.8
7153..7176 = -0.055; 41.8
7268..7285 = -0.082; 44.8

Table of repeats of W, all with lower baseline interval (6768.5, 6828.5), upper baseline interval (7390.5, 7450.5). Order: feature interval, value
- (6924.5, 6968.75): 0.5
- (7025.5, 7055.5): -3.2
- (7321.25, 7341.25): 0.7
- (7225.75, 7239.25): -0.9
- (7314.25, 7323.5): 0.9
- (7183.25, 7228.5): -3.5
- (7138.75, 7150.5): -1.0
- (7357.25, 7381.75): 0.9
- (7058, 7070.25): -0.8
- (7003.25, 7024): -1.3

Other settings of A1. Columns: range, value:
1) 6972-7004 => 42.77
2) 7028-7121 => 45.43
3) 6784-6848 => 39.92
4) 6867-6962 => 41.79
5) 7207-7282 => 52.93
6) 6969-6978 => 34.2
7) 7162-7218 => 50.72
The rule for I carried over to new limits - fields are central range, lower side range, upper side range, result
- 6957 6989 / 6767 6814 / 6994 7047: 0.10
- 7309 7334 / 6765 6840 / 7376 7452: 0.07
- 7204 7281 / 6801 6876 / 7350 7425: -0.09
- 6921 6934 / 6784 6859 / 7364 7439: 0.11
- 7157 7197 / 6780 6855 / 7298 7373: -0.12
